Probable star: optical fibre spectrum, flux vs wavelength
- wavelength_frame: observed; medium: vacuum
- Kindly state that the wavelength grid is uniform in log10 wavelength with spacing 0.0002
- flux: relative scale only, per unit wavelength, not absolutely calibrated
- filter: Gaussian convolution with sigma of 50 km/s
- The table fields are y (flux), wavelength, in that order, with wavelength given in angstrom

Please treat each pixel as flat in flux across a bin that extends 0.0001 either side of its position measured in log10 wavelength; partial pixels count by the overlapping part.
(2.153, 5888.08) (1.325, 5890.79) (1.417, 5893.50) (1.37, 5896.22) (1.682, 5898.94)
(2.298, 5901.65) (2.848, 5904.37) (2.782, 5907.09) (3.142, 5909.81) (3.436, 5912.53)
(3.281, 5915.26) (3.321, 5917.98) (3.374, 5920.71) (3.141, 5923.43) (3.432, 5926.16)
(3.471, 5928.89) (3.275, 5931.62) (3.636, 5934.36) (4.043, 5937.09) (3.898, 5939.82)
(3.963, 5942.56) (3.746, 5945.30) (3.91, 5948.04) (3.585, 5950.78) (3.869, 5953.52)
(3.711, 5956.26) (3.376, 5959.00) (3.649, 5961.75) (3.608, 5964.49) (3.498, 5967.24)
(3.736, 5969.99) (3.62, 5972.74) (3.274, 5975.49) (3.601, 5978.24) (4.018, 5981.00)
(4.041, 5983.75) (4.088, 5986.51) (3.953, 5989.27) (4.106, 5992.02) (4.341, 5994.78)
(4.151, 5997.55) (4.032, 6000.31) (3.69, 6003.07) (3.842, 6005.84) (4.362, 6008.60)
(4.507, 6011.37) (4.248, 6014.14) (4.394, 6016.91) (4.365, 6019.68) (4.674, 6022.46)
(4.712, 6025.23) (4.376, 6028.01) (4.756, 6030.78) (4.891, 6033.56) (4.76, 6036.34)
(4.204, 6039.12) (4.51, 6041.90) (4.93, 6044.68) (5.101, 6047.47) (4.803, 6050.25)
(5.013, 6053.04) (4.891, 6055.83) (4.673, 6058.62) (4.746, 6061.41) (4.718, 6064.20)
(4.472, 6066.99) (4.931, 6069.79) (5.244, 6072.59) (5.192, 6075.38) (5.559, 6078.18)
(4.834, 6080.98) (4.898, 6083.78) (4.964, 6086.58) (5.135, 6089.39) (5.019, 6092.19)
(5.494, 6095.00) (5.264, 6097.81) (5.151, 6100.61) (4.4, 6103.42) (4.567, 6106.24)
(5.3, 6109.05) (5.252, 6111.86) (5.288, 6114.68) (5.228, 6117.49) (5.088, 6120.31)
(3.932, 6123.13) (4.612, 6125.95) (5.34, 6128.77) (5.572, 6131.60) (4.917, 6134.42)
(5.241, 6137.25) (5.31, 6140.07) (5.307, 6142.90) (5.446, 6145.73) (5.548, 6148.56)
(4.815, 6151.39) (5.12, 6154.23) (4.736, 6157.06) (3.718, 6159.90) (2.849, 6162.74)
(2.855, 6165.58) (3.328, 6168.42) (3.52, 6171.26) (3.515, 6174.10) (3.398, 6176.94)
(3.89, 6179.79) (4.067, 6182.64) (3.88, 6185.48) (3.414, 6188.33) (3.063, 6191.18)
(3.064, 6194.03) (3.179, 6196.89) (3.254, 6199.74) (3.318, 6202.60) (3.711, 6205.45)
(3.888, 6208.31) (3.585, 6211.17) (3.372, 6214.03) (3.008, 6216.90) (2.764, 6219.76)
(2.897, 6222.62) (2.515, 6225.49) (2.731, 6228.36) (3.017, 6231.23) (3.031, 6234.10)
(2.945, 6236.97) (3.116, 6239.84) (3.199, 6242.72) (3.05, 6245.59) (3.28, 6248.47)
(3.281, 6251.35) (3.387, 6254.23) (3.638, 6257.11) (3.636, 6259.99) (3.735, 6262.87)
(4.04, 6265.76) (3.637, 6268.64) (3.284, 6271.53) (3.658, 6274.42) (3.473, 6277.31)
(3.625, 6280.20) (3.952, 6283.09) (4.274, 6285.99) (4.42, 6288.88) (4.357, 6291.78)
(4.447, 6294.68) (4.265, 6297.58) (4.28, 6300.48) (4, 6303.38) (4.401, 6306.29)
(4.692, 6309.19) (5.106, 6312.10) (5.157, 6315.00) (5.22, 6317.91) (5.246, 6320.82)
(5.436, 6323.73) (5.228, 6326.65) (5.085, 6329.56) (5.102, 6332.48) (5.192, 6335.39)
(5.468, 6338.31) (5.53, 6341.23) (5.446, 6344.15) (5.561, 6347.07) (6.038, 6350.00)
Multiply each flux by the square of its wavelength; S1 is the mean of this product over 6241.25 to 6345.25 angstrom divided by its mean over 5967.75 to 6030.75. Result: 1.2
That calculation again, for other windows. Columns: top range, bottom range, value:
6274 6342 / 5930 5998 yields 1.38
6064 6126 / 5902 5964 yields 1.51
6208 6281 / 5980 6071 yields 0.79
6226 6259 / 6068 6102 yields 0.64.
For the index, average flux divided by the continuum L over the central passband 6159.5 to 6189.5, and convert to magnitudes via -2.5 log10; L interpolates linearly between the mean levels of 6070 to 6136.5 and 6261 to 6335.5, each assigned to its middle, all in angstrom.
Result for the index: 0.35 mag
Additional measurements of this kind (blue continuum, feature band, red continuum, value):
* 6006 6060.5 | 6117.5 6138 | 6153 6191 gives -0.24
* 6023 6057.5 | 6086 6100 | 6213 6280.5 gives -0.19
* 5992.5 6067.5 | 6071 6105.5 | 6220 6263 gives -0.22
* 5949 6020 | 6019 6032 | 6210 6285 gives -0.20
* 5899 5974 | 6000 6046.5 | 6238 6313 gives -0.25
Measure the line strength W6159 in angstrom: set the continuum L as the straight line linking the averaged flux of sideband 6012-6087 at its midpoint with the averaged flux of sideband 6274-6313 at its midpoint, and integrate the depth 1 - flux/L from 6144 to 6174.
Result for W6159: 2.3 angstrom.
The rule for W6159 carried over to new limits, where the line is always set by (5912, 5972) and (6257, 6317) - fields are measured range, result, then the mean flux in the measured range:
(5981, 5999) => -2.2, 4.11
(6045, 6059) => -4.3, 4.91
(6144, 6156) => -4.0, 5.22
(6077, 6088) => -3.6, 5.05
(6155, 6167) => 0.9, 3.62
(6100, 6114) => -4.0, 4.94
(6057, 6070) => -3.1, 4.69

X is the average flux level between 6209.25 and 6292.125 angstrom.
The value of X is 3.4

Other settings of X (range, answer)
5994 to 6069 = 4.53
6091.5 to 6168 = 4.84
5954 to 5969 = 3.59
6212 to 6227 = 2.94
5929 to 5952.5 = 3.74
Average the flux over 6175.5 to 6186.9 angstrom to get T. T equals 3.81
